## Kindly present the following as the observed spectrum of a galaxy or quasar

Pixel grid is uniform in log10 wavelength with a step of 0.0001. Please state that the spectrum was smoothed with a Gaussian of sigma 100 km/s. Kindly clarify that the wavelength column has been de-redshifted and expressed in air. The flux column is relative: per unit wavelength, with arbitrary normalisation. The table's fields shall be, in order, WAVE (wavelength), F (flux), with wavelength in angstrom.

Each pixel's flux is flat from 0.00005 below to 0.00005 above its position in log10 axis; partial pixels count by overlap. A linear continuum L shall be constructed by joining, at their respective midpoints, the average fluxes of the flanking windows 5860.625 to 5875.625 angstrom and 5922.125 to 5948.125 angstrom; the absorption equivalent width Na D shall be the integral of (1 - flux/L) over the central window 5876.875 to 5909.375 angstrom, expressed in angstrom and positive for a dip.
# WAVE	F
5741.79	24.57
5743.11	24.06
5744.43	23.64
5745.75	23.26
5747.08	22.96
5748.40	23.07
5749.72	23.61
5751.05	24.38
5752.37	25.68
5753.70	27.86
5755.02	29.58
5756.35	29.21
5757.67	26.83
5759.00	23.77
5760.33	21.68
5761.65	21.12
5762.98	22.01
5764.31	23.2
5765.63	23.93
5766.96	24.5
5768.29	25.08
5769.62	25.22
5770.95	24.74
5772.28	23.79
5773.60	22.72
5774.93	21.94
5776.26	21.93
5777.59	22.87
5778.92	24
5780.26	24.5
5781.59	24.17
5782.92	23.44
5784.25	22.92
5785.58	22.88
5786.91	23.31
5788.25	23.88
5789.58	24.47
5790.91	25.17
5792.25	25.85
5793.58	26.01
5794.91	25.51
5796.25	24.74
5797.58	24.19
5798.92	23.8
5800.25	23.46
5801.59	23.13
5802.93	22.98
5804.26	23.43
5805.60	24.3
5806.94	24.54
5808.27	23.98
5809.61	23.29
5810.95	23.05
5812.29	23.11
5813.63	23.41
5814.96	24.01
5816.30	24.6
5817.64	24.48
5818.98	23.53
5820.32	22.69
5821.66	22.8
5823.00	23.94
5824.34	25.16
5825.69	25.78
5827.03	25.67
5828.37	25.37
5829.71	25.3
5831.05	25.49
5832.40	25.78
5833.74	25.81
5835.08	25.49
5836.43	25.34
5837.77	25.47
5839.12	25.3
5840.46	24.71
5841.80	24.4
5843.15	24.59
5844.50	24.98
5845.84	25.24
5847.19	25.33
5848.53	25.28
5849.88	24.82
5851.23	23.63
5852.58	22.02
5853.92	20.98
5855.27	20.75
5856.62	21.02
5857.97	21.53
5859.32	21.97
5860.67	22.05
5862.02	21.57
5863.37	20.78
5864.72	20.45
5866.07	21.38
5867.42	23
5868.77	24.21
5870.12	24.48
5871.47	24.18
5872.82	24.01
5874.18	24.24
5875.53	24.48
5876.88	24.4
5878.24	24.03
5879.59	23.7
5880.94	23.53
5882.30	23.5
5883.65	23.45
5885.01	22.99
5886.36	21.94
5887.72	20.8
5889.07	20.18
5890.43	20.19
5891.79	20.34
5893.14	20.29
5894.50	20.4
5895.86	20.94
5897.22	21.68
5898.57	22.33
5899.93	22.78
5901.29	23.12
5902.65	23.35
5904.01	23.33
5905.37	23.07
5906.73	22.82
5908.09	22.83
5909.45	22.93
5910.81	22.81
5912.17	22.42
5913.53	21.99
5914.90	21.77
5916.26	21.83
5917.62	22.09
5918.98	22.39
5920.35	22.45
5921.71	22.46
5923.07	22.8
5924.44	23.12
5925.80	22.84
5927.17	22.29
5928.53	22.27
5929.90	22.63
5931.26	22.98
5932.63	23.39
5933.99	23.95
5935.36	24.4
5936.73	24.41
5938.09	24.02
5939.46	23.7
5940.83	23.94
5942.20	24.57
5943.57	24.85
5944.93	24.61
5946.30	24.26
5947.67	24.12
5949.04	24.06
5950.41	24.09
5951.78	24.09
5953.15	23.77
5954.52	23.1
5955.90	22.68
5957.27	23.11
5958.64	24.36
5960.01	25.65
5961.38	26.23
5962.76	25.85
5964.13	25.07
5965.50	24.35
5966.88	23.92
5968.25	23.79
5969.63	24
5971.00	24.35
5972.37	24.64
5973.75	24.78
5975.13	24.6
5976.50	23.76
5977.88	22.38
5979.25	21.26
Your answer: 1.2 angstrom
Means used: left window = 22.9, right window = 23.6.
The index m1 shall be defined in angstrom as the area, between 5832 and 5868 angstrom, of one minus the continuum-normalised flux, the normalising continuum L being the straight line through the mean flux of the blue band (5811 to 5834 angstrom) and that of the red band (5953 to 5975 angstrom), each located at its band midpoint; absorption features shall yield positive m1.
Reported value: 1.5 angstrom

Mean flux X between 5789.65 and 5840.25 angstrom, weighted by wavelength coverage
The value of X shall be 24.5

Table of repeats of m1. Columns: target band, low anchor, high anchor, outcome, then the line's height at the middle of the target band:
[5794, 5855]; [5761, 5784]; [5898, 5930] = -3.1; 23.2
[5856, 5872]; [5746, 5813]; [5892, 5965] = 0.9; 23.6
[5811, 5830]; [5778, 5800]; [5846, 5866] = -0.7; 23.4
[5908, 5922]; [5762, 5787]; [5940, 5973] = 1.0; 24.1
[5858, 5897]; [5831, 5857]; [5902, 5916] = 1.8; 23.5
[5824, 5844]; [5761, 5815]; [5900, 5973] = -1.4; 23.7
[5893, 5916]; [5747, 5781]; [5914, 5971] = 1.4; 23.8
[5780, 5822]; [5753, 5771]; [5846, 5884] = 0.5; 24.2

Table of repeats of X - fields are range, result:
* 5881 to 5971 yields 23.1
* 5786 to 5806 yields 24.3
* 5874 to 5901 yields 22.3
